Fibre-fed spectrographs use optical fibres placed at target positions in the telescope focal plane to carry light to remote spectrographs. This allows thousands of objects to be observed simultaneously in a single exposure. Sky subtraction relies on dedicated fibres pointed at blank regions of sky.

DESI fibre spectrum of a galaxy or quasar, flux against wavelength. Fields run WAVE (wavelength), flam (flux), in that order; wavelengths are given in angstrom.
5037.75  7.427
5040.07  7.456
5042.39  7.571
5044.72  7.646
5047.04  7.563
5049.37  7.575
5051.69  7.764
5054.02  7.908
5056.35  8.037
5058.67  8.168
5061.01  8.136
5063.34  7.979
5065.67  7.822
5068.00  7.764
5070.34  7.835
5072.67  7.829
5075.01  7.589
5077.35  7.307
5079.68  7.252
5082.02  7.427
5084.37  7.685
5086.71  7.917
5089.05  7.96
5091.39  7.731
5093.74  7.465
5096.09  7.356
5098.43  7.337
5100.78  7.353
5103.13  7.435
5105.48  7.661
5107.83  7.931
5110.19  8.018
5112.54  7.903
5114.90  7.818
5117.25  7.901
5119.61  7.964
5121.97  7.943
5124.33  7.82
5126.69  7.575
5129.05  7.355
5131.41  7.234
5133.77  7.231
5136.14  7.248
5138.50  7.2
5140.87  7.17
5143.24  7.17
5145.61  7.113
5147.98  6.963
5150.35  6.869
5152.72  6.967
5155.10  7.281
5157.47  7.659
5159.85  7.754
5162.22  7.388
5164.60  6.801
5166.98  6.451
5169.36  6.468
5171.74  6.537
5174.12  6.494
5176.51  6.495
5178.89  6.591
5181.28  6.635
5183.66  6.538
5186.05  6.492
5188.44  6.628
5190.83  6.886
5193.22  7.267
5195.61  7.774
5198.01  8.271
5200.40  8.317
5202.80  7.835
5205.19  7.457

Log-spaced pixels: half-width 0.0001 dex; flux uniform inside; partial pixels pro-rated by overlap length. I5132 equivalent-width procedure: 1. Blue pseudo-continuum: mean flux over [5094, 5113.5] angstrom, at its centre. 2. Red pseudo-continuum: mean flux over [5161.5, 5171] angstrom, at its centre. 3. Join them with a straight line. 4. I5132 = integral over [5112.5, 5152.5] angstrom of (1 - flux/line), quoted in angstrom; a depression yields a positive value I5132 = -1.1 angstrom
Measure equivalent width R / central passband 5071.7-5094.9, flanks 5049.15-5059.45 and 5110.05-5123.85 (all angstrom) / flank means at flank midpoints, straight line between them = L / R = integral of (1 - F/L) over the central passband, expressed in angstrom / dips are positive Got 0.9 angstrom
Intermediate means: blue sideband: 7.92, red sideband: 7.91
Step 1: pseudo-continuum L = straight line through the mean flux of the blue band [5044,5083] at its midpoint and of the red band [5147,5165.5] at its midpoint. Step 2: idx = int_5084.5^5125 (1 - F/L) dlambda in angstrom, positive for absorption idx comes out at -1.2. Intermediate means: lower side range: 7.75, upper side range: 7.22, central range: 7.73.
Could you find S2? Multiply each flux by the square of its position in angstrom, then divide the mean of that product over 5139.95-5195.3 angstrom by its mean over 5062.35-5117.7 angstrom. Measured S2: 0.93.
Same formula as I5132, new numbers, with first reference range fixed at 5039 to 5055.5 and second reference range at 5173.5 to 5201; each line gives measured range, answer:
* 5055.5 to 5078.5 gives -0.87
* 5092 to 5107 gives -0.09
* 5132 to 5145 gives 0.06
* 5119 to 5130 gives -0.65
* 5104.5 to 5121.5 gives -1.25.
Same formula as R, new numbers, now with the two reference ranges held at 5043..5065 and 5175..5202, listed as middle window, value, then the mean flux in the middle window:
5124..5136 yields 0.0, 7.4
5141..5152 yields 0.4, 7.04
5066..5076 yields 0.0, 7.76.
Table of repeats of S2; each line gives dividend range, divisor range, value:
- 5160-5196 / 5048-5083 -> 0.91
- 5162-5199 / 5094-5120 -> 0.92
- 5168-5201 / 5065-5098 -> 0.95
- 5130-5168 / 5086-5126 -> 0.94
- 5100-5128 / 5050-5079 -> 1.01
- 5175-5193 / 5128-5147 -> 0.94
